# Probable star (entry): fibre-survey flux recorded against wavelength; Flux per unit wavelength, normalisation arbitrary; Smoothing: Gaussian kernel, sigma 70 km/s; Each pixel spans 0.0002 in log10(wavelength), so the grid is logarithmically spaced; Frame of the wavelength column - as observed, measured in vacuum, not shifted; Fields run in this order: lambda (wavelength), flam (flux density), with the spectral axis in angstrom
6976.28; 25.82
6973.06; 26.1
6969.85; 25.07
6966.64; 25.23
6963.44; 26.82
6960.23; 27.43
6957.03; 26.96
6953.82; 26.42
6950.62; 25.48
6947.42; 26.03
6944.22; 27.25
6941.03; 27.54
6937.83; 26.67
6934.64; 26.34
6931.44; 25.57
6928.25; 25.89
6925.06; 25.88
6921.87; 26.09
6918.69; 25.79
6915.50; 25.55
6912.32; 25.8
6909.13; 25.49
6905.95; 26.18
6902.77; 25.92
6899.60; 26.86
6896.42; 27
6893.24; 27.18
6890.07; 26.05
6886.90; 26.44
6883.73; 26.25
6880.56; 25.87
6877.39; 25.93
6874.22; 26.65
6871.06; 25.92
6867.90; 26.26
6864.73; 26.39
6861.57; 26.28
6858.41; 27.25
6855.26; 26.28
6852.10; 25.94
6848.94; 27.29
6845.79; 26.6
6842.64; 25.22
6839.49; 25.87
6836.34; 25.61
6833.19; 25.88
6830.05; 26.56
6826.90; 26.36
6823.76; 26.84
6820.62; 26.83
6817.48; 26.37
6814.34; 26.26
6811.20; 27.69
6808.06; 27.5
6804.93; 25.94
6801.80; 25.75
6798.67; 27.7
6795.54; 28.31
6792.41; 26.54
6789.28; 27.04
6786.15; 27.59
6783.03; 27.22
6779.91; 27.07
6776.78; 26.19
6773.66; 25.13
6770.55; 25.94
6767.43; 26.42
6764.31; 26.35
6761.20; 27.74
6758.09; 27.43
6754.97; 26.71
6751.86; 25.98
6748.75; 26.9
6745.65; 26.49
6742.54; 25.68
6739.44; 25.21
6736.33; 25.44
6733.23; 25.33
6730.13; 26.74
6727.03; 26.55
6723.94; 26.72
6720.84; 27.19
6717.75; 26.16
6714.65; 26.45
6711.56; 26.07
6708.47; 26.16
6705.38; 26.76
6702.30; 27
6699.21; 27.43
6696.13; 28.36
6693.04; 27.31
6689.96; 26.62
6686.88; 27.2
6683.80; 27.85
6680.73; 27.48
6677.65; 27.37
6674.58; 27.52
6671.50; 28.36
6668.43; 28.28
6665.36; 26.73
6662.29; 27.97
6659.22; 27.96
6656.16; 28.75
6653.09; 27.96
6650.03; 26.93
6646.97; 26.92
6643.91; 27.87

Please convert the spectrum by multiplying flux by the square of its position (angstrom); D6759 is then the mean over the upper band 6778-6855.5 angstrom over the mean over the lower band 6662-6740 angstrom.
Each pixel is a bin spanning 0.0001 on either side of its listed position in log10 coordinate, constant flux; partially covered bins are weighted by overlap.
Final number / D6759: 1.02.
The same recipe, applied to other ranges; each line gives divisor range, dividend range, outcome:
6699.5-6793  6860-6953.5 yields 1.04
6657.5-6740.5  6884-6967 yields 1.04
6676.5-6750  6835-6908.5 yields 1.03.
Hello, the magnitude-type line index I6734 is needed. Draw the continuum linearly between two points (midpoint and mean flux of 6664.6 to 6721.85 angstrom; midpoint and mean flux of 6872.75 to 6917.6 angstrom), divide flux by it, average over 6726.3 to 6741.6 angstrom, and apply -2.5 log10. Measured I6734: 0.05 mag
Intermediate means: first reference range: 27.2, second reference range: 26.2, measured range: 25.8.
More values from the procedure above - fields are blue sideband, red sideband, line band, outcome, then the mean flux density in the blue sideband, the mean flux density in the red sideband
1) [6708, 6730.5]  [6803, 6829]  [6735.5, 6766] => 0.007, 26.5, 26.7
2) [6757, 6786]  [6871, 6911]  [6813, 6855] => 0.008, 26.7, 26.3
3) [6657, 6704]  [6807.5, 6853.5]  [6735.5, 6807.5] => 0.012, 27.6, 26.4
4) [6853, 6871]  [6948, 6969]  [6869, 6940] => 0.009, 26.4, 26.3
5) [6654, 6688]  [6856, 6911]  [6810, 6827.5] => 0.002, 27.8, 26.3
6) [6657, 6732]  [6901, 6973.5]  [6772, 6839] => 0.002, 27.2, 26.2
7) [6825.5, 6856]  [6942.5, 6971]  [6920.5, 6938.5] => 0.010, 26.2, 26.3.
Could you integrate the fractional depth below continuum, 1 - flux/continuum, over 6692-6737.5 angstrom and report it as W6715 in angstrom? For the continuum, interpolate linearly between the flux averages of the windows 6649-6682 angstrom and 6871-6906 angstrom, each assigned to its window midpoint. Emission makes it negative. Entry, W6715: 1.4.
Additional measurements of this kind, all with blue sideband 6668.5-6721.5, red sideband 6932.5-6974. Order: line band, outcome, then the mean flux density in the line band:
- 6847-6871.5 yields 0.2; 26.5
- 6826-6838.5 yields 0.3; 26.1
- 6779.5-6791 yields -0.1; 27.2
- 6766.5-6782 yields 0.4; 26.2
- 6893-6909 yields 0.0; 26.5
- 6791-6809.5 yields -0.1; 27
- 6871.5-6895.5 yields 0.2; 26.3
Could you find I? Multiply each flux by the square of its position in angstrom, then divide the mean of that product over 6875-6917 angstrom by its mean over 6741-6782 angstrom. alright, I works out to 1.03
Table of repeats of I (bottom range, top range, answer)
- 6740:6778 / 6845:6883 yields 1.03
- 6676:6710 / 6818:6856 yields 1.01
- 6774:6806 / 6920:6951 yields 1.02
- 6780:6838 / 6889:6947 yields 1.01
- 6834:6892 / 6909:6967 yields 1.02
